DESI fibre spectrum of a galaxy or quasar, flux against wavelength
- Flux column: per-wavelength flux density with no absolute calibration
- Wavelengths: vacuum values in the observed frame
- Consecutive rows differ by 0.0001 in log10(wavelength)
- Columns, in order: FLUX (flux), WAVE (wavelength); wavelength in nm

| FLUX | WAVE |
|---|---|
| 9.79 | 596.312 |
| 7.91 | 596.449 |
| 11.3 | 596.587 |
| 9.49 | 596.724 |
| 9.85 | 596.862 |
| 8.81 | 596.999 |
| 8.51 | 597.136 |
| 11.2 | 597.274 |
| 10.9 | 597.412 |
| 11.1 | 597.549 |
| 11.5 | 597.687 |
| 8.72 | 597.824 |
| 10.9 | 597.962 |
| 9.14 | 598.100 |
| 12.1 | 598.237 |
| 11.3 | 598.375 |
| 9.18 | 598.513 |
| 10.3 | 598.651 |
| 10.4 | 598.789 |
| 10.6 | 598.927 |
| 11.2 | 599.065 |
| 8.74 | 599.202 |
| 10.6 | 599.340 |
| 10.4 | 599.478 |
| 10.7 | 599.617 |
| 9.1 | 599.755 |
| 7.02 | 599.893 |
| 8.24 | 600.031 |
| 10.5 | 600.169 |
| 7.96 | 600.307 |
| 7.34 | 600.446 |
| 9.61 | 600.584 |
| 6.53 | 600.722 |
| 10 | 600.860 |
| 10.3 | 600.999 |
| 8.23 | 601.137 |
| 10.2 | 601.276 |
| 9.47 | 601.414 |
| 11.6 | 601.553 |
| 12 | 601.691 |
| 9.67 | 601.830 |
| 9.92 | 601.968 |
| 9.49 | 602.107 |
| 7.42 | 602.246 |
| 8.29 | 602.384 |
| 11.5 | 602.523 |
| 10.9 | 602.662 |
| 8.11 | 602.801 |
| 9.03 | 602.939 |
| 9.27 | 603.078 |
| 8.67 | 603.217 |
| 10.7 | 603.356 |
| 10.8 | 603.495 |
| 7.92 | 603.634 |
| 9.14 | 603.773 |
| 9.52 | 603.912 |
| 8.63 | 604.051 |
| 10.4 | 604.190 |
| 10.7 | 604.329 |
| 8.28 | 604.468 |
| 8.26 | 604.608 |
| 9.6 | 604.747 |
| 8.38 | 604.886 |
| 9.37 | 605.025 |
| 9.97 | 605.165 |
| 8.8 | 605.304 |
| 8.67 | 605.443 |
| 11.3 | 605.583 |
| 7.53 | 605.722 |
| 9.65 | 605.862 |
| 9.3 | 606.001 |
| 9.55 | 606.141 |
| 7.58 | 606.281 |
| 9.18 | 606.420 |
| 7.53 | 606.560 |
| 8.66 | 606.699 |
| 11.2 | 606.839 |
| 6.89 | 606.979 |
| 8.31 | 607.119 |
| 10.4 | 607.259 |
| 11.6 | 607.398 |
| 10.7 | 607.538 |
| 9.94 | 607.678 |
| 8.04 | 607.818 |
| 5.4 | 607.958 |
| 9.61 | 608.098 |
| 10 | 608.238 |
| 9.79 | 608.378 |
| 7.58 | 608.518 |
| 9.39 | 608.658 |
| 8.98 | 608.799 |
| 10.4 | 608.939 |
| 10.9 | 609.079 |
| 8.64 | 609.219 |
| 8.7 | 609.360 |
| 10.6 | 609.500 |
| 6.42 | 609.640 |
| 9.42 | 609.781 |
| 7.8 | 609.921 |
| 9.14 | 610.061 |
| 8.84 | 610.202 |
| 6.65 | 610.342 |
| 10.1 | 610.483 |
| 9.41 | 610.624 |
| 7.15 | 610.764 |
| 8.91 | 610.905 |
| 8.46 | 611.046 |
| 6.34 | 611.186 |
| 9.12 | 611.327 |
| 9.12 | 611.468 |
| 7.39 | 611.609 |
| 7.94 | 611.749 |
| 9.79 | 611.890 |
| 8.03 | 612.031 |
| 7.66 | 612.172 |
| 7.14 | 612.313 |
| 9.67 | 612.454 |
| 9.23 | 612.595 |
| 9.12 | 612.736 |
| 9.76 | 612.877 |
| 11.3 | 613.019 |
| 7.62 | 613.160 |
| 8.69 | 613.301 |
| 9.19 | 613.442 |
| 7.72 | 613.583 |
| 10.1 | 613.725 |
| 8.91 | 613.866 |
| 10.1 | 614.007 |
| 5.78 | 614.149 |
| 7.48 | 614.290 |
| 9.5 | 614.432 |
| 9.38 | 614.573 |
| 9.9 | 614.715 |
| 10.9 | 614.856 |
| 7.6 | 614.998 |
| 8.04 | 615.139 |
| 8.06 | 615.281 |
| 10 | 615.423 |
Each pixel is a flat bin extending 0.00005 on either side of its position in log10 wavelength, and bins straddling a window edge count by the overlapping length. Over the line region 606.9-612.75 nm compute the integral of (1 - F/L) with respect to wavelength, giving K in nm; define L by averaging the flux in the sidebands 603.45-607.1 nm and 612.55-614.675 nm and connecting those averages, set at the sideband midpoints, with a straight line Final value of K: 0.15 nm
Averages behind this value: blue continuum 9.08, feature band 8.78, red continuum 8.93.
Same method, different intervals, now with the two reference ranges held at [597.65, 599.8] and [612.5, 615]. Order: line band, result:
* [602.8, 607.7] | 0.243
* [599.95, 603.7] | 0.243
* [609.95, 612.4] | 0.256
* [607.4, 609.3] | 0.048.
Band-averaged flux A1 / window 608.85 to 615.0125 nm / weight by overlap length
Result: 8.79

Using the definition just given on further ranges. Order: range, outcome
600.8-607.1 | 9.36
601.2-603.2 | 9.74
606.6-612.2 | 8.84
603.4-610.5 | 9.1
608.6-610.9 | 8.9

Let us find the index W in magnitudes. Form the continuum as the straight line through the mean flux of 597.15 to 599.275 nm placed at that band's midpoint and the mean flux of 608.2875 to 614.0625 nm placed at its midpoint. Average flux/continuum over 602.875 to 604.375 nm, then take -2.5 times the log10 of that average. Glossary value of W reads 0.03 mag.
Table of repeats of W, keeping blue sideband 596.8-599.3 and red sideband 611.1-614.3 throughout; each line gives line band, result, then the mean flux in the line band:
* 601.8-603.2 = 0.05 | 9.33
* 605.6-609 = 0.01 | 9.08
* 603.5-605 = 0.04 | 9.17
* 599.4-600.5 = 0.13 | 8.93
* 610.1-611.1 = 0.04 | 8.52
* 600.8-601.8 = -0.04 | 10.2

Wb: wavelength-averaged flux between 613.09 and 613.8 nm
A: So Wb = 8.67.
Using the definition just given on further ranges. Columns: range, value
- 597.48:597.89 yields 10.5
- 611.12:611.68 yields 8.01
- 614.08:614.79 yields 8.44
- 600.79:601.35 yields 9.67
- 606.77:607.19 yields 8.78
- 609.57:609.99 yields 7.88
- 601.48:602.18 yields 10.5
